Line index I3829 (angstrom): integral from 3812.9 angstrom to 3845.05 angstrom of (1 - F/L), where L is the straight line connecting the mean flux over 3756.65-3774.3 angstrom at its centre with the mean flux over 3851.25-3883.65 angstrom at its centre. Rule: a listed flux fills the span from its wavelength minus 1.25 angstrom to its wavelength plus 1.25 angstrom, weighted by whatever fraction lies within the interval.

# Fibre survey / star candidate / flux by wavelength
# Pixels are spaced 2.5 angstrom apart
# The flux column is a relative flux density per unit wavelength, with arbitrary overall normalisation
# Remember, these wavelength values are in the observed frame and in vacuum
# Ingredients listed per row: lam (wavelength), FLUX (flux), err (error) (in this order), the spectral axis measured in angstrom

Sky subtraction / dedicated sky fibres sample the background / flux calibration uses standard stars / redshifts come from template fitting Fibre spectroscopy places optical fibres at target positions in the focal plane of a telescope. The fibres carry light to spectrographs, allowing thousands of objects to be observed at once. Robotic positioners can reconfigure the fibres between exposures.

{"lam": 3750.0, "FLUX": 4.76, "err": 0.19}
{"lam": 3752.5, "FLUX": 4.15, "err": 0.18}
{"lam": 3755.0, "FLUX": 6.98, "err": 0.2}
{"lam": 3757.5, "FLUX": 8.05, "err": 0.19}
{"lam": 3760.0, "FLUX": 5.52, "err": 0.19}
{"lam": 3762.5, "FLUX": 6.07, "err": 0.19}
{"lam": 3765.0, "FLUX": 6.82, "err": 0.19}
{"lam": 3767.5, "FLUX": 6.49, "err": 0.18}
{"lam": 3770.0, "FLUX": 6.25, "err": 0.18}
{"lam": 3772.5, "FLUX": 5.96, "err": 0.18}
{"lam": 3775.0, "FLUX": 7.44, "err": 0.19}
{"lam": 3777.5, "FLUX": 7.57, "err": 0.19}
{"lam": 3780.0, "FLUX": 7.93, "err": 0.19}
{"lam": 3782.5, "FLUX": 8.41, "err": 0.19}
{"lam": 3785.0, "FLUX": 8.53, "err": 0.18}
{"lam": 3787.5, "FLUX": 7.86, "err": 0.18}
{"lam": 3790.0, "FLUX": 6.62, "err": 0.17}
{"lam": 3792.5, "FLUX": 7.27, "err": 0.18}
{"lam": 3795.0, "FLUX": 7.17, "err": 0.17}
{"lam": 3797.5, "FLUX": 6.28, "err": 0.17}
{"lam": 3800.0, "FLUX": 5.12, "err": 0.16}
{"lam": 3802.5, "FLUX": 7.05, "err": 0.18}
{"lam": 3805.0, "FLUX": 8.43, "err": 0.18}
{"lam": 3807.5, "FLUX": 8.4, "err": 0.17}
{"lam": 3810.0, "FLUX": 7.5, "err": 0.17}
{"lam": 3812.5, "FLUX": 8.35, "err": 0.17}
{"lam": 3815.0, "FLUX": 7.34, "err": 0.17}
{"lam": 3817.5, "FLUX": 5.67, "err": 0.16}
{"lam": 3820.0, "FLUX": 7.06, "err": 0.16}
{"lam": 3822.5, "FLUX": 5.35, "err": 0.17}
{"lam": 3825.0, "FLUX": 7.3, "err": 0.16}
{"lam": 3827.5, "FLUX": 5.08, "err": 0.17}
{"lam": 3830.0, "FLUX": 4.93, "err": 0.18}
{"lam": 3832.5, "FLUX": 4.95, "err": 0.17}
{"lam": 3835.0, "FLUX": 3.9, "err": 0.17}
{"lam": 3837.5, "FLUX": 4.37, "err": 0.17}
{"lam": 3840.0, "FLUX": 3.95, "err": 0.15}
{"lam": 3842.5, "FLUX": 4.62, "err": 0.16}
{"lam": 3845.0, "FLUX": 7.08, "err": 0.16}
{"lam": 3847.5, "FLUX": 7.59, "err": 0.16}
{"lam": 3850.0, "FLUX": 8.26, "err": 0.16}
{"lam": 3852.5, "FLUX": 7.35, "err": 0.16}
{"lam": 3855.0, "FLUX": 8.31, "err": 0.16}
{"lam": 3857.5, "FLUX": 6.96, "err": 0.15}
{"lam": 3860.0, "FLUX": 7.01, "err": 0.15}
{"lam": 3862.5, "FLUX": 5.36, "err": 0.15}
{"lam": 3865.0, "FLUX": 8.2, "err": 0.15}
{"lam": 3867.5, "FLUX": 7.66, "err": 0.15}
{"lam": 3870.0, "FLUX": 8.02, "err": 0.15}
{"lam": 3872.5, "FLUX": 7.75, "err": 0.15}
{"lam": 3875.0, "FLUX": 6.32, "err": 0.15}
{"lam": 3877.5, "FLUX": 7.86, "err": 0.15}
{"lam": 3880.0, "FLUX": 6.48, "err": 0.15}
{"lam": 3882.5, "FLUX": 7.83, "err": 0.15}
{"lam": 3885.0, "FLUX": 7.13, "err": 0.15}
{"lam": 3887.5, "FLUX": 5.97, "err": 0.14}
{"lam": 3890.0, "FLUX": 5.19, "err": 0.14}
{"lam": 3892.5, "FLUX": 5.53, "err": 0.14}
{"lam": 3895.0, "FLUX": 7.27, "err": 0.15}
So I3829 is 6.7 angstrom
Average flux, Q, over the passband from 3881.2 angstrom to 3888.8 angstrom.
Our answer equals 6.96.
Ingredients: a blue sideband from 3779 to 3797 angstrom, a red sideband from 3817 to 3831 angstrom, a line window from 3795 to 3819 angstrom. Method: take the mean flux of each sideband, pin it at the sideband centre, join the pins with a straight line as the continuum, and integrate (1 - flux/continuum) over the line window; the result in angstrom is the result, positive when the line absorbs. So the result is -1.52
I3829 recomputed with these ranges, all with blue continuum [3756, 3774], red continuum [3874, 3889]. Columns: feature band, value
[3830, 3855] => 3.3 angstrom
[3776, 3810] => -4.4 angstrom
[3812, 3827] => 0.0 angstrom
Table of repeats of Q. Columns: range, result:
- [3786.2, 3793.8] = 7.26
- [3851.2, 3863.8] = 7.01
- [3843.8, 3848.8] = 7.35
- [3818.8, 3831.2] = 5.94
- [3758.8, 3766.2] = 6.14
